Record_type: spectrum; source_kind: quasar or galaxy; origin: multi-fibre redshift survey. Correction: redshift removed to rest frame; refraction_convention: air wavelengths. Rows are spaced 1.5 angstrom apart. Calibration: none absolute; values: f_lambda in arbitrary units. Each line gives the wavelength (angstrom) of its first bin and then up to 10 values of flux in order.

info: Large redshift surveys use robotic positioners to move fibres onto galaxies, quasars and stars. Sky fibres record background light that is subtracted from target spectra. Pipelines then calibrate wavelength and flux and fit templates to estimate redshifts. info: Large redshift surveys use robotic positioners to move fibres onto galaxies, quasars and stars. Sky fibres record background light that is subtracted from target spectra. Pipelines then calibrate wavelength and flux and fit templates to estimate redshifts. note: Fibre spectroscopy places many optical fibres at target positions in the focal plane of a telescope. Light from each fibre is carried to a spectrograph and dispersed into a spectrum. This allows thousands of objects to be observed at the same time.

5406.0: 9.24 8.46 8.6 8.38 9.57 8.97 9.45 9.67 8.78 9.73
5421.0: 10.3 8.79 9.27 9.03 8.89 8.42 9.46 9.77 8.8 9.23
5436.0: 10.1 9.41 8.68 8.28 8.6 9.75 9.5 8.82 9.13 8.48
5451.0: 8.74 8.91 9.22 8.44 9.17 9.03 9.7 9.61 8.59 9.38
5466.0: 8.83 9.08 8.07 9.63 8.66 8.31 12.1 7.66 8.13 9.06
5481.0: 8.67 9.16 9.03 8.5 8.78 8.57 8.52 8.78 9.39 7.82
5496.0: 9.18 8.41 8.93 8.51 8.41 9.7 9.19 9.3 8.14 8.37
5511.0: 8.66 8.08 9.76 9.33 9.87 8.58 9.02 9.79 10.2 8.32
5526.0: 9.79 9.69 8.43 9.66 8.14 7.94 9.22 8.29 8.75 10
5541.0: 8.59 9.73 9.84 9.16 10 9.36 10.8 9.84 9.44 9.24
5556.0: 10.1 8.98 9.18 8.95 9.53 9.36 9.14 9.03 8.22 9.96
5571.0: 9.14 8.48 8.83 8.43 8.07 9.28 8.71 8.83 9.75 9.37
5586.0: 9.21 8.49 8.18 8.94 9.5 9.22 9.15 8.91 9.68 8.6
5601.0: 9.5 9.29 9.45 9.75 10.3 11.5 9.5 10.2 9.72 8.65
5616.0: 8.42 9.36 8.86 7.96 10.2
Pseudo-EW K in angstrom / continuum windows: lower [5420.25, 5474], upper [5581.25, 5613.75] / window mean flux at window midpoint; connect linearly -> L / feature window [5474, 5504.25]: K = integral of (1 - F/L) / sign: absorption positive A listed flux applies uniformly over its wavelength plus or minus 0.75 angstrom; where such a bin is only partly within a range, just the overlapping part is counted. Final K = 1.0 angstrom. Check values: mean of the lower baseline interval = 9.06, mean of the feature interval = 8.86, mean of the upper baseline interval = 9.42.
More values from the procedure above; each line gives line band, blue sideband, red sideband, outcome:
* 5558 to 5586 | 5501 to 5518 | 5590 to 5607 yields 0.6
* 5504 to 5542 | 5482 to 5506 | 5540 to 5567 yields 0.5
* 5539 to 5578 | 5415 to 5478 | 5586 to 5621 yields -0.2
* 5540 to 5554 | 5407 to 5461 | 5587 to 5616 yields -0.5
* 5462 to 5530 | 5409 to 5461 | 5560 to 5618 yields 1.5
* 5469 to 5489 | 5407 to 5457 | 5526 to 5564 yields 0.6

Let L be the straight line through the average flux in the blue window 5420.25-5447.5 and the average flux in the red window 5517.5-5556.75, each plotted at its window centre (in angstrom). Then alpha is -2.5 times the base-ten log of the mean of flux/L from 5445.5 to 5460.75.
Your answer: 0.03 mag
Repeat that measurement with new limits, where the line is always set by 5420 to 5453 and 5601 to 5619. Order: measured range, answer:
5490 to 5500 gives 0.07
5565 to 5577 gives 0.08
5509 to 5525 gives 0.03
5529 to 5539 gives 0.09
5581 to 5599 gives 0.05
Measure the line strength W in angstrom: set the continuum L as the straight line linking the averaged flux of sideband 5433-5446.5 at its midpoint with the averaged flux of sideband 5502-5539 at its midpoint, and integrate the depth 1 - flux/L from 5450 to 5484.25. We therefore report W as 0.37 angstrom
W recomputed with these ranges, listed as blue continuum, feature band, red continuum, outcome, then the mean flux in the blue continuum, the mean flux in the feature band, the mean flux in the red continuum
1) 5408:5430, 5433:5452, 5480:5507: 0.0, 9.14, 9.05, 8.82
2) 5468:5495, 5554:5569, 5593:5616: 0.2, 8.84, 9.18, 9.53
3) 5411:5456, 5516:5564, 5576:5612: -0.3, 9.14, 9.31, 9.3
